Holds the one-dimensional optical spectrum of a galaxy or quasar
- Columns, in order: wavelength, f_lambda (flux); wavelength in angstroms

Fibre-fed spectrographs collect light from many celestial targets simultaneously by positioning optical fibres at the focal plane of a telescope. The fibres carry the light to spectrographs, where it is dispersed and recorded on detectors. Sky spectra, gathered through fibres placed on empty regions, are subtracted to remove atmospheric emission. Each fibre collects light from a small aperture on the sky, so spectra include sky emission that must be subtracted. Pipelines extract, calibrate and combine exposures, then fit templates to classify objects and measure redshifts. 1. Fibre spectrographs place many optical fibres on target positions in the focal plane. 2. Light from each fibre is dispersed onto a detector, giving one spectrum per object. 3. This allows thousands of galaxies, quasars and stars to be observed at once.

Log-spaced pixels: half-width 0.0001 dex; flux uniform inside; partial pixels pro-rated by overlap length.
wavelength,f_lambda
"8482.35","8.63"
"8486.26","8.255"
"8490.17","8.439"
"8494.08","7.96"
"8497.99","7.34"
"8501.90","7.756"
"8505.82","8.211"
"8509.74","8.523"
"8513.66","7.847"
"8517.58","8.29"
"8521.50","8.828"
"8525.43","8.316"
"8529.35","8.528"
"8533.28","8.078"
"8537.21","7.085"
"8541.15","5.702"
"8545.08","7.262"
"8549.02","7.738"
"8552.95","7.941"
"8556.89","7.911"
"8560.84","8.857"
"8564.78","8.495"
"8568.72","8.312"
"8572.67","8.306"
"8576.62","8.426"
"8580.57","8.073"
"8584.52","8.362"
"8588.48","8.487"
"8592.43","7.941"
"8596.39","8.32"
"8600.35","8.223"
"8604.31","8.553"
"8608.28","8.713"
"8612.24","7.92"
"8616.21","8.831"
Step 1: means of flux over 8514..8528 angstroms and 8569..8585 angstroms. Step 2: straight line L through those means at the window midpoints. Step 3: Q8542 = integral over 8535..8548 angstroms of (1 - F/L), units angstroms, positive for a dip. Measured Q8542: 2.45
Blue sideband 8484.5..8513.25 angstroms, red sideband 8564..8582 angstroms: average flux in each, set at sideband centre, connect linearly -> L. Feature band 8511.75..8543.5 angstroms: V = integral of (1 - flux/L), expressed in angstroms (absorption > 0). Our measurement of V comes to 1.3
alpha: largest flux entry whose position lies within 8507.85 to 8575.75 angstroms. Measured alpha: 8.857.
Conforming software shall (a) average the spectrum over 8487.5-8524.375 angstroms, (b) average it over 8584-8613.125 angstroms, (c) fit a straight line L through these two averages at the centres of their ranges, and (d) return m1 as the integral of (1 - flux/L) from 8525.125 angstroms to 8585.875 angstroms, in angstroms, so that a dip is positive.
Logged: 2.2 angstroms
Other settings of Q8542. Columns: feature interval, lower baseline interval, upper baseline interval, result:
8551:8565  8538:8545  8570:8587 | -2.0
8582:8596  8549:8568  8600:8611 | 0.2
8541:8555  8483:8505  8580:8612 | 1.4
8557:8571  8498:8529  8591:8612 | -0.3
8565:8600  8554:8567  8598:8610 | 0.6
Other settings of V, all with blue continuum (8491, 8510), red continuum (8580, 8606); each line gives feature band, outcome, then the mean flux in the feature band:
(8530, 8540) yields 0.6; 7.55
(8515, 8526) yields -0.6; 8.46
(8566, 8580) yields -0.2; 8.33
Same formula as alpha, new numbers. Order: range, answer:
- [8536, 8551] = 7.738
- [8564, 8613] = 8.713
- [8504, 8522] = 8.828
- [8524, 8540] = 8.528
